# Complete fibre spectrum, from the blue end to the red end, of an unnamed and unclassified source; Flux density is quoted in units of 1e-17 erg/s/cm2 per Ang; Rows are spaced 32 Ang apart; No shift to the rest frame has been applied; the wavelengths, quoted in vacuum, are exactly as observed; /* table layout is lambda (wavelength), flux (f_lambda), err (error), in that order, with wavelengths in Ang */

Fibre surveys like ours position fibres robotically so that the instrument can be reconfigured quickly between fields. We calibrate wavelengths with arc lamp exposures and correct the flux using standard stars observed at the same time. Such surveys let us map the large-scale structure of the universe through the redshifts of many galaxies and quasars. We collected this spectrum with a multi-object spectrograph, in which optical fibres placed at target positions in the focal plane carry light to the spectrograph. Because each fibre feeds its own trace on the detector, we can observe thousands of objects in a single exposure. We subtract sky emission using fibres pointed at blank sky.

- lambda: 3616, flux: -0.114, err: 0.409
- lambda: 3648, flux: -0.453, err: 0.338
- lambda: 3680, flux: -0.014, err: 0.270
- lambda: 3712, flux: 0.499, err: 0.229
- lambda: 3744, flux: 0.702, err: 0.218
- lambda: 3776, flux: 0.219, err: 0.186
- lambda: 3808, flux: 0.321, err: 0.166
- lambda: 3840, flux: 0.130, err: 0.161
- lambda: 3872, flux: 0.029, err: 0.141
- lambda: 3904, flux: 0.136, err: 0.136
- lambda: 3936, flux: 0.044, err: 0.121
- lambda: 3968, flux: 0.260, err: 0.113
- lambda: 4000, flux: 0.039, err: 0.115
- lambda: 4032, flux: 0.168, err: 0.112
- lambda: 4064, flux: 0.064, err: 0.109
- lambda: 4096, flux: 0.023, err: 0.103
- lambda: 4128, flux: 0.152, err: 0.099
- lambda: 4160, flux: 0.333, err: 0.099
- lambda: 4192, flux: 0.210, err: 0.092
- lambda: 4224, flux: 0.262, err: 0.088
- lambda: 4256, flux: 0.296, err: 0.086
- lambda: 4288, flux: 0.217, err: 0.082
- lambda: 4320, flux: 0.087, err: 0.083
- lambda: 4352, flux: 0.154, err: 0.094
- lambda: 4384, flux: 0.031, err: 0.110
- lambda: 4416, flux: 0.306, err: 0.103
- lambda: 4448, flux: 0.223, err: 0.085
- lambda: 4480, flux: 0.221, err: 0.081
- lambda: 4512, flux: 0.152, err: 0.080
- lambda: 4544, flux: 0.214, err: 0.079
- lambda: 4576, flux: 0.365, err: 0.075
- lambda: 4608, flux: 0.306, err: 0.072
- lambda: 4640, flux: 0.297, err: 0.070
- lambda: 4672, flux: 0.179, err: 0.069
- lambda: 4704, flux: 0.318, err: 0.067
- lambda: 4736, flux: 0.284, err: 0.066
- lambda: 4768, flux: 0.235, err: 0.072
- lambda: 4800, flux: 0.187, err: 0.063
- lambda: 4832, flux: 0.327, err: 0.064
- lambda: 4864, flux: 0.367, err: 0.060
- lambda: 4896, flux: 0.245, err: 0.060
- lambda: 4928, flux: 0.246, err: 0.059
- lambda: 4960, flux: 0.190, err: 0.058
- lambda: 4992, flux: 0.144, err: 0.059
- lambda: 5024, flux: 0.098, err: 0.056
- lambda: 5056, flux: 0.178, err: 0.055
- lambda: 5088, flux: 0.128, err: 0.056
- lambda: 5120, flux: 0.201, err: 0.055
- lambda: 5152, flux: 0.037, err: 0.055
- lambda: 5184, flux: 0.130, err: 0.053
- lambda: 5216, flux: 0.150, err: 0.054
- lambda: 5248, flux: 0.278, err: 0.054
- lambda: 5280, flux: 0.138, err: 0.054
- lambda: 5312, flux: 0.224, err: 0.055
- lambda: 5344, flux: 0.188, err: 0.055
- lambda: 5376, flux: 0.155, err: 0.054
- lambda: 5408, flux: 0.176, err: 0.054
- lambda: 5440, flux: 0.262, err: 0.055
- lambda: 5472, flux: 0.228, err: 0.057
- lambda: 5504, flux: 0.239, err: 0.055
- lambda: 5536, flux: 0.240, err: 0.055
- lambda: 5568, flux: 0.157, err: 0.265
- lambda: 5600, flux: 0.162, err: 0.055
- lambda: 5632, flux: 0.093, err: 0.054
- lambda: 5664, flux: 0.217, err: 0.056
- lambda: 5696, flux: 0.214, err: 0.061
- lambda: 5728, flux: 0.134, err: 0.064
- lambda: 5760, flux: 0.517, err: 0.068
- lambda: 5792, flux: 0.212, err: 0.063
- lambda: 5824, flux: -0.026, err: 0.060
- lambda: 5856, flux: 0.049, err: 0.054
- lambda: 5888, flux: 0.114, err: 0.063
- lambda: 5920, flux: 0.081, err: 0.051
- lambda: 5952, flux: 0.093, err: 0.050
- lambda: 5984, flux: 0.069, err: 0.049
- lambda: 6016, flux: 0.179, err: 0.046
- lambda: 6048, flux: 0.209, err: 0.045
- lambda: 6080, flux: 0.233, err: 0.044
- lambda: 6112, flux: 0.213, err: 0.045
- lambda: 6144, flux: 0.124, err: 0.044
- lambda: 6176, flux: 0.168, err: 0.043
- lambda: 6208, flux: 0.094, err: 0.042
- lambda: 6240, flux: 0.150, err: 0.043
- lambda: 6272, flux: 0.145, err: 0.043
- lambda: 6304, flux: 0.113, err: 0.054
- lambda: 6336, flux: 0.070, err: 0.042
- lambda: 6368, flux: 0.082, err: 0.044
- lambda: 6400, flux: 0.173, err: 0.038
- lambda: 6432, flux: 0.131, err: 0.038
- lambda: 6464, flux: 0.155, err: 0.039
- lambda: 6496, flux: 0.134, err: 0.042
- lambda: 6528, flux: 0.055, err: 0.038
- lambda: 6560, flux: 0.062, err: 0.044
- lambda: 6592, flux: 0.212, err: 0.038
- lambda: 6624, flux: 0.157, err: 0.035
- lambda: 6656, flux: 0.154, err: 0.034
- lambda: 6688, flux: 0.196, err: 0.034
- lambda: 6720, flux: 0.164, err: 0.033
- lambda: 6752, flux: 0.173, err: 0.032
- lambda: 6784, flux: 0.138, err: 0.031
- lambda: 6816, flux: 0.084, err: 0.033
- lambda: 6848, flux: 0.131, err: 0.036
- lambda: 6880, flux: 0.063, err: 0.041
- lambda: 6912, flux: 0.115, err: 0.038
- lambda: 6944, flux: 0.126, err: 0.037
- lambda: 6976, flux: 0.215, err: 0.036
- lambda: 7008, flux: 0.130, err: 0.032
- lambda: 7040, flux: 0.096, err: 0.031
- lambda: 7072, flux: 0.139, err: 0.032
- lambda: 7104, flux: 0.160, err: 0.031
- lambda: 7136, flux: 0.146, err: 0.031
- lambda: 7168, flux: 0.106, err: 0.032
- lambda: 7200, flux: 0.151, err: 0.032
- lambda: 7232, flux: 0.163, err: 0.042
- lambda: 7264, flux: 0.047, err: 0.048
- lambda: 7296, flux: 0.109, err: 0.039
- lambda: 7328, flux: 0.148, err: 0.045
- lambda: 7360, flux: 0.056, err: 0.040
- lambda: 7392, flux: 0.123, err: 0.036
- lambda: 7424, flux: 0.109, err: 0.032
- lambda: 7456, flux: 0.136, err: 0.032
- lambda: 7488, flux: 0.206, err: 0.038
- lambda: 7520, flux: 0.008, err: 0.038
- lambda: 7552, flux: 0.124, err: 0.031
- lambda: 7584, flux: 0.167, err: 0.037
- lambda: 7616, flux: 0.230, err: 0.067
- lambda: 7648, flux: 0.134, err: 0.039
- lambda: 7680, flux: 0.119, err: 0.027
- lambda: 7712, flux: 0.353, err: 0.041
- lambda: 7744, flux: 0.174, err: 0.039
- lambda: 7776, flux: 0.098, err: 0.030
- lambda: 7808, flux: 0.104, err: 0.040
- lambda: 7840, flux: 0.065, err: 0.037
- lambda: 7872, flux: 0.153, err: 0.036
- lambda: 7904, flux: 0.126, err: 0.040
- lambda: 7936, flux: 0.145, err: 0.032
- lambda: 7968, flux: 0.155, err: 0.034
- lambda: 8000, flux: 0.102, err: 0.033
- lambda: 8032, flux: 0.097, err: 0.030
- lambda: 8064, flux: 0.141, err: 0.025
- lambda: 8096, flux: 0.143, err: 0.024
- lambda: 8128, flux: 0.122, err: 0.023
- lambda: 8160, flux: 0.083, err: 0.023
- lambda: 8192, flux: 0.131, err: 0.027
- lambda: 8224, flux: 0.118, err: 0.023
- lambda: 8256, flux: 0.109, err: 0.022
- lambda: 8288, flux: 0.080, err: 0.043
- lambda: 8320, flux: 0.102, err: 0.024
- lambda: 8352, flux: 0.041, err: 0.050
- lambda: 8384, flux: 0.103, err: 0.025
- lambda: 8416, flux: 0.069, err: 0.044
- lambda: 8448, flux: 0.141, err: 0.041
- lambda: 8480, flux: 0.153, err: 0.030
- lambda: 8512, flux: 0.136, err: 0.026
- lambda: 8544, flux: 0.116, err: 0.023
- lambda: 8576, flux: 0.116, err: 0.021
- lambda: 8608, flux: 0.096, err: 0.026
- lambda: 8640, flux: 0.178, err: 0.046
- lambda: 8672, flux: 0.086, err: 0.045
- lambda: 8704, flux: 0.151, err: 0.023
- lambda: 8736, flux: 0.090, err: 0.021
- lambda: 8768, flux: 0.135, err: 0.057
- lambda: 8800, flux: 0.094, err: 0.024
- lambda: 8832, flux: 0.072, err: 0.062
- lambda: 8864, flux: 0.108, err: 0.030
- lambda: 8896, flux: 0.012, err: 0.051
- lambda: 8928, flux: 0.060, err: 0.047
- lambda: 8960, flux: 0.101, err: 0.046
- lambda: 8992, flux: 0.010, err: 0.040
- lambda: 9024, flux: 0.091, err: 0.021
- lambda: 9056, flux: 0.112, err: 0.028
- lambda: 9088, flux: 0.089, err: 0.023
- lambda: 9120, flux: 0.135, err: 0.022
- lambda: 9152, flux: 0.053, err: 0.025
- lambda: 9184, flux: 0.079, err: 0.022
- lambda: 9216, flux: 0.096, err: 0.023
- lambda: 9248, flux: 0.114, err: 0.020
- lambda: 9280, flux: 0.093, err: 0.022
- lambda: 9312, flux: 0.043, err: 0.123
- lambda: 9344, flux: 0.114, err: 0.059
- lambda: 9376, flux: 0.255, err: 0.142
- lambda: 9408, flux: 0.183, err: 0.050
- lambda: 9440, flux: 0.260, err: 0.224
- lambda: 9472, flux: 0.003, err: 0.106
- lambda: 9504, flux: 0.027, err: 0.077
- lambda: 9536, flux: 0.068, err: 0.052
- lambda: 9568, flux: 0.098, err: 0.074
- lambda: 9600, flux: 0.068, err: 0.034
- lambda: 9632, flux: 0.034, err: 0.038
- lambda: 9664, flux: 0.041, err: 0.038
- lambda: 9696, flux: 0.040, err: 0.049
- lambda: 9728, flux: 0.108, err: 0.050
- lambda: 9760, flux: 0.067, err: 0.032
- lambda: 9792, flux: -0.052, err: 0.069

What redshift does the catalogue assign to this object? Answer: 0.543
